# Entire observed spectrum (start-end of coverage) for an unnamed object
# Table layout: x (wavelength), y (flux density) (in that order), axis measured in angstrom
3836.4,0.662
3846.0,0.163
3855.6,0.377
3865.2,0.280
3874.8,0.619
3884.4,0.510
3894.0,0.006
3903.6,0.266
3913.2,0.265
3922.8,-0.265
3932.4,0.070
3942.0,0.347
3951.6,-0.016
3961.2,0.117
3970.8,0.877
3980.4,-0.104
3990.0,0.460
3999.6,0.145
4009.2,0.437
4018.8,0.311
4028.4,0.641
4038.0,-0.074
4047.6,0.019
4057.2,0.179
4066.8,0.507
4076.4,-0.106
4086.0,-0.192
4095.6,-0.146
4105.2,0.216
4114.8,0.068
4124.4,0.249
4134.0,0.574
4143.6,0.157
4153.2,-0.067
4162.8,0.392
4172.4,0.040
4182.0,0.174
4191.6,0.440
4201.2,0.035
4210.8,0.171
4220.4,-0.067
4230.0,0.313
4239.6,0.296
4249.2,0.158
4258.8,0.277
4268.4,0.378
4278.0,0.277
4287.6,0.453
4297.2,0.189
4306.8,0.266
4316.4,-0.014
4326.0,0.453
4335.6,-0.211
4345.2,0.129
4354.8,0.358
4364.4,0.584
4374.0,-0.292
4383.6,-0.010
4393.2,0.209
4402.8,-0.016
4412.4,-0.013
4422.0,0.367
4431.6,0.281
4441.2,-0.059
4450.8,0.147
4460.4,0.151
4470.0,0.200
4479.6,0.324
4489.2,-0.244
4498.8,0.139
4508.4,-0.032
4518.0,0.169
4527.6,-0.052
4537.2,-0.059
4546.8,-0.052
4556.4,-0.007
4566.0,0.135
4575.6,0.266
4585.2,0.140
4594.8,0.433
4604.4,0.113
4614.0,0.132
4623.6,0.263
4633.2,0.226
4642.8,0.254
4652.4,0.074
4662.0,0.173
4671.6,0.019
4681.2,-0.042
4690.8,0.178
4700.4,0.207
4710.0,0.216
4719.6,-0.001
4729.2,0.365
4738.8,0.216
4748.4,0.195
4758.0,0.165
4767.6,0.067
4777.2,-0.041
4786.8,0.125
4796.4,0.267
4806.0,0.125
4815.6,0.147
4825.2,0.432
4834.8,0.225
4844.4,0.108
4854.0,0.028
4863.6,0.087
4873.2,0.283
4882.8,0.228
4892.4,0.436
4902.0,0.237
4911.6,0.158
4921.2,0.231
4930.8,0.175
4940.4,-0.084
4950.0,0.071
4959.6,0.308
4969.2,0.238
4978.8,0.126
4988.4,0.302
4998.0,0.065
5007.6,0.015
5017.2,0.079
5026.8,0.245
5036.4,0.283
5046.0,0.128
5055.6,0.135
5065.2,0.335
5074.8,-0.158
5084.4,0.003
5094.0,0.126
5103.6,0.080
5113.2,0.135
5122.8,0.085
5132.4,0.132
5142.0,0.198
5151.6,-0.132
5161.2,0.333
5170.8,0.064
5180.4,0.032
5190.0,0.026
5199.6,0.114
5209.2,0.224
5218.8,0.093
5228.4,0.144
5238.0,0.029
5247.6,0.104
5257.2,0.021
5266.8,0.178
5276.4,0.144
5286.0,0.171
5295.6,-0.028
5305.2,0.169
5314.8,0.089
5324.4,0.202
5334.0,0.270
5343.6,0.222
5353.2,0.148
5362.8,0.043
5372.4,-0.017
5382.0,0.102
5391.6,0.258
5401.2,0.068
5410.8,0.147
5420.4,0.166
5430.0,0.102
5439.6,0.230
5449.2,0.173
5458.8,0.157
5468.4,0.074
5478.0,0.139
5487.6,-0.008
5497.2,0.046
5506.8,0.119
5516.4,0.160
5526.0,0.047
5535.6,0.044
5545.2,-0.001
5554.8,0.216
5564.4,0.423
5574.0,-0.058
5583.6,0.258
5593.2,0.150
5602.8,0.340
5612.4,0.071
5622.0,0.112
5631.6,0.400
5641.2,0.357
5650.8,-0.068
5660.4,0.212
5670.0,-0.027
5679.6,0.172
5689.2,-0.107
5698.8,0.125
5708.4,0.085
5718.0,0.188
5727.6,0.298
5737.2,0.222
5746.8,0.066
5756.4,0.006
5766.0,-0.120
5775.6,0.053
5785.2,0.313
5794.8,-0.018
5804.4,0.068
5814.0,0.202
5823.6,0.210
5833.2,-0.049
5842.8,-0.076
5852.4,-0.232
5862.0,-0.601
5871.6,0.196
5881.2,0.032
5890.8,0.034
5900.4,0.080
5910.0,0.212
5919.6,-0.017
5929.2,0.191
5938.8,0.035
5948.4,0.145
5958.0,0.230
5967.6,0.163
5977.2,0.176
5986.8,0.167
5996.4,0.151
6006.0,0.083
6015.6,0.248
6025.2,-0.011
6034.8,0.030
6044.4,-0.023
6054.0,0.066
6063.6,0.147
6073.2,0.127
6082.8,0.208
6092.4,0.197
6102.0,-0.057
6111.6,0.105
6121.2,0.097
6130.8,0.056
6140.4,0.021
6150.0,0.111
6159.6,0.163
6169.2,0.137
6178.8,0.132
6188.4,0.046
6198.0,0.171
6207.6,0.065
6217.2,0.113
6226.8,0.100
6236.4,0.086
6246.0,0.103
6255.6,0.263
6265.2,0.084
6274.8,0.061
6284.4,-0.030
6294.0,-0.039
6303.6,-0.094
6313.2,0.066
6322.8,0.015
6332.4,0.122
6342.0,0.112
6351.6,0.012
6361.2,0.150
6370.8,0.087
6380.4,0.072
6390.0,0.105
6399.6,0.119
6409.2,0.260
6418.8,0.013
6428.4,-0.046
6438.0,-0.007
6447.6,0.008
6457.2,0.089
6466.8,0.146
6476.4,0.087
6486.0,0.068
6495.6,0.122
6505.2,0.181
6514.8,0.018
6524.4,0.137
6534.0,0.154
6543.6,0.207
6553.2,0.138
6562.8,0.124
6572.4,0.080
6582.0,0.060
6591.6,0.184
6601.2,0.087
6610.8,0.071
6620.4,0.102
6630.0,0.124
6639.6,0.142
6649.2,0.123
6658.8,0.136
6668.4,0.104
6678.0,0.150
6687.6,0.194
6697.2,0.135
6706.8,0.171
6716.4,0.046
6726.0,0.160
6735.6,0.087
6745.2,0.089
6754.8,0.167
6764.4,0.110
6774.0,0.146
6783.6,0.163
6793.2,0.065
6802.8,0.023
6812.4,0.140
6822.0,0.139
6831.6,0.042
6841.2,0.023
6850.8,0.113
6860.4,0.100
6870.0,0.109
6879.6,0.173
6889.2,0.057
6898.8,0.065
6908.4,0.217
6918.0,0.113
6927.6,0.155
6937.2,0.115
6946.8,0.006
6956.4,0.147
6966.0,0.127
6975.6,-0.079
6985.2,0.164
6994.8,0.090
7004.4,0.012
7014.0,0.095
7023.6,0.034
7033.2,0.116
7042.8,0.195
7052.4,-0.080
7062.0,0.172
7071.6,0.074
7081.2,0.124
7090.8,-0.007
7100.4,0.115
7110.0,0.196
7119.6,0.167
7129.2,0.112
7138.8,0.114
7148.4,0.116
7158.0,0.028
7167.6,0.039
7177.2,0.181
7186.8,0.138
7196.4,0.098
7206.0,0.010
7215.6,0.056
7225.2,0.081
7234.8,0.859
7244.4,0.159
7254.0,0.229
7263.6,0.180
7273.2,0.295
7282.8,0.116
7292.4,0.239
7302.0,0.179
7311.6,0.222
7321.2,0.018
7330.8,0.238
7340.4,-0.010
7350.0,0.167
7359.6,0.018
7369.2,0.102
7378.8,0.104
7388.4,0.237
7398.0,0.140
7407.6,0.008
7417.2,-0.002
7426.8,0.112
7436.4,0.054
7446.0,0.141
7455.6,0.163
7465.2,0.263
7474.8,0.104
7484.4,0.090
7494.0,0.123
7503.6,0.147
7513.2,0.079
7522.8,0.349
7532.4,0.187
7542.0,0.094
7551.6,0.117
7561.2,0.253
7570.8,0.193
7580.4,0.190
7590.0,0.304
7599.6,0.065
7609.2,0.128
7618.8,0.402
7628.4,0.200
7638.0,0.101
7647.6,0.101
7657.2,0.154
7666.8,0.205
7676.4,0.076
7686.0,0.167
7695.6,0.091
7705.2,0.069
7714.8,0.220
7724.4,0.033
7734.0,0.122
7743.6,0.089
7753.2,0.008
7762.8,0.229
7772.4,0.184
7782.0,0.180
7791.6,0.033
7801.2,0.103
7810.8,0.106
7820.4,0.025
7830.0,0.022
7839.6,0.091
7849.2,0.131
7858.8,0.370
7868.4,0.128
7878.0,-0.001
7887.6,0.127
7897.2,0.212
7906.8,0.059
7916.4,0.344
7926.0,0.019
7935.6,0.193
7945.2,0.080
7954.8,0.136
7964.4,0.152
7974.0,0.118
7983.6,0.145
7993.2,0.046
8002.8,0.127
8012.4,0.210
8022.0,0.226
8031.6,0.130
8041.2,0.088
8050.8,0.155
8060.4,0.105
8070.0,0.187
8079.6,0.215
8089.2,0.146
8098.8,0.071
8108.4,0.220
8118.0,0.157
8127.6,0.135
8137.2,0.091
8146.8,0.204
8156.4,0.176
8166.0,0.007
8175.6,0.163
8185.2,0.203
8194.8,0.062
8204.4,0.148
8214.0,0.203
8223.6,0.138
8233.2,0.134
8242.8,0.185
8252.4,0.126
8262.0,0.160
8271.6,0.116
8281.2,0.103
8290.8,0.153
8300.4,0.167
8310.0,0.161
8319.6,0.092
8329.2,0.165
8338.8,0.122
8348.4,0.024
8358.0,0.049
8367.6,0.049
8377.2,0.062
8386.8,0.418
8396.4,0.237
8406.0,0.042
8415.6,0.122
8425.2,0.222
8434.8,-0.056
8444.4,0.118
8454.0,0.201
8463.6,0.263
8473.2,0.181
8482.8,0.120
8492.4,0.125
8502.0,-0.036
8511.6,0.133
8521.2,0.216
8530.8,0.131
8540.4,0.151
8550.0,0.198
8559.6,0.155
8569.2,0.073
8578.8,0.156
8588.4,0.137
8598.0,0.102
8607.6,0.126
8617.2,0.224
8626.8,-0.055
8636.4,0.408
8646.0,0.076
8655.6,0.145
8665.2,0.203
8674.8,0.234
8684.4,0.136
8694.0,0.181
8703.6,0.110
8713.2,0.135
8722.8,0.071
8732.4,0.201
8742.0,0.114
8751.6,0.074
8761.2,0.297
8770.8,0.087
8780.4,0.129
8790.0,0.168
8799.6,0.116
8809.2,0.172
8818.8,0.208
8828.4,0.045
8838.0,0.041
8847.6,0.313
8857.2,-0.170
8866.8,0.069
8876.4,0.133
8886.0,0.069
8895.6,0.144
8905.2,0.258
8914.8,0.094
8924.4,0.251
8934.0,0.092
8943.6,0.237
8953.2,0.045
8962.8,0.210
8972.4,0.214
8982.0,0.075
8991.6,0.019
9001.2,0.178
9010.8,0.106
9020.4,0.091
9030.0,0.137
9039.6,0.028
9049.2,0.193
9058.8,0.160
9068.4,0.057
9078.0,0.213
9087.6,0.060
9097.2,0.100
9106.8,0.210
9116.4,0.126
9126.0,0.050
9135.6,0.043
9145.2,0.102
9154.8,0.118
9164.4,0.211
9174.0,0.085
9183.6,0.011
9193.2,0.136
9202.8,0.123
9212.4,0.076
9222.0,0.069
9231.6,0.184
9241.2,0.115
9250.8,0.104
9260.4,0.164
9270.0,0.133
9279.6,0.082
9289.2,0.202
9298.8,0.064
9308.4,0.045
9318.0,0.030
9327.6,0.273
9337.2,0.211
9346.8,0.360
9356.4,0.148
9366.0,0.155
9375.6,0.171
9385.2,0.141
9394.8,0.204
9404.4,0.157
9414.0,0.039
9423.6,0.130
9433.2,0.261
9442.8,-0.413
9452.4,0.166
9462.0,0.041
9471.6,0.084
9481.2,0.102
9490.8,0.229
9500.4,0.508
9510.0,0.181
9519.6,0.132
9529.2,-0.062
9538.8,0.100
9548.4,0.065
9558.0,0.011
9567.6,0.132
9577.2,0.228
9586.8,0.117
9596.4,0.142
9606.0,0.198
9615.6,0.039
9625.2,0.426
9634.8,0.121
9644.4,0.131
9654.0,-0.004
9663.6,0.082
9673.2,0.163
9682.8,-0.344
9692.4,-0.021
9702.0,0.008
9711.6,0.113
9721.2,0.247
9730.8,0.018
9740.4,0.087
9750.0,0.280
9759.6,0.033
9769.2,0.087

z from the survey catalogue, 0.94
